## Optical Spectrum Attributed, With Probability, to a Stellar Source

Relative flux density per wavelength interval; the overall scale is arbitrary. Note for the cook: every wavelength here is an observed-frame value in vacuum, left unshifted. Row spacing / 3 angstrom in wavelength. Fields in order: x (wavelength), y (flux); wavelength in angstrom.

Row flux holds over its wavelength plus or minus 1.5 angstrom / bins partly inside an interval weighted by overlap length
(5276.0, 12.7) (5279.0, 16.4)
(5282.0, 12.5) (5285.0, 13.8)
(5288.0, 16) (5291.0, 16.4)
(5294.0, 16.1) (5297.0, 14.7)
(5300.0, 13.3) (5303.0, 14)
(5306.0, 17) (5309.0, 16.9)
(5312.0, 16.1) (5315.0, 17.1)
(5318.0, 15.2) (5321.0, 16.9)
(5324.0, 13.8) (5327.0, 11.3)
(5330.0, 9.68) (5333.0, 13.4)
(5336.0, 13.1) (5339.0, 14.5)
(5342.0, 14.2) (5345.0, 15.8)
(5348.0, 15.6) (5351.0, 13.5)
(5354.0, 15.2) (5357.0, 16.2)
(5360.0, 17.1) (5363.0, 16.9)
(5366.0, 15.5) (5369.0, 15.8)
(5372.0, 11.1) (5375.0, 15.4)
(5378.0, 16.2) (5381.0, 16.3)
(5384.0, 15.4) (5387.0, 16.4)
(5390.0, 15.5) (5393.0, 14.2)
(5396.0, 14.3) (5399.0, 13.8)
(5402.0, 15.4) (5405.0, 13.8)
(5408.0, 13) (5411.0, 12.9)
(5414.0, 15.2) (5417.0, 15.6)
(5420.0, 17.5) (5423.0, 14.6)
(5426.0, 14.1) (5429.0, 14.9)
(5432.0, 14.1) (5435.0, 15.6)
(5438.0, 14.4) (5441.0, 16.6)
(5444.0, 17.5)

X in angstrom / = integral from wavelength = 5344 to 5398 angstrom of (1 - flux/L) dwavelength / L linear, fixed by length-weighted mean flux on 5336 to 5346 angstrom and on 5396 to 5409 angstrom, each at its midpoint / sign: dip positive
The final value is -3.90 angstrom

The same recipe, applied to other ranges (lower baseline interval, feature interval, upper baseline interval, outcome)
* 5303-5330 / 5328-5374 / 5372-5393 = 2.40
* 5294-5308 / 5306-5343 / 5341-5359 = 1.48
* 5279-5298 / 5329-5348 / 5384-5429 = 1.53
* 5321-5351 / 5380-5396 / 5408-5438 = -1.19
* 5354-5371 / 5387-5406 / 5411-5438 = 1.01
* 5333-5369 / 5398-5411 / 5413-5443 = 1.18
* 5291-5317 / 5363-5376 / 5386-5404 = 0.34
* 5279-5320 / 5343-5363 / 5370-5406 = -0.77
